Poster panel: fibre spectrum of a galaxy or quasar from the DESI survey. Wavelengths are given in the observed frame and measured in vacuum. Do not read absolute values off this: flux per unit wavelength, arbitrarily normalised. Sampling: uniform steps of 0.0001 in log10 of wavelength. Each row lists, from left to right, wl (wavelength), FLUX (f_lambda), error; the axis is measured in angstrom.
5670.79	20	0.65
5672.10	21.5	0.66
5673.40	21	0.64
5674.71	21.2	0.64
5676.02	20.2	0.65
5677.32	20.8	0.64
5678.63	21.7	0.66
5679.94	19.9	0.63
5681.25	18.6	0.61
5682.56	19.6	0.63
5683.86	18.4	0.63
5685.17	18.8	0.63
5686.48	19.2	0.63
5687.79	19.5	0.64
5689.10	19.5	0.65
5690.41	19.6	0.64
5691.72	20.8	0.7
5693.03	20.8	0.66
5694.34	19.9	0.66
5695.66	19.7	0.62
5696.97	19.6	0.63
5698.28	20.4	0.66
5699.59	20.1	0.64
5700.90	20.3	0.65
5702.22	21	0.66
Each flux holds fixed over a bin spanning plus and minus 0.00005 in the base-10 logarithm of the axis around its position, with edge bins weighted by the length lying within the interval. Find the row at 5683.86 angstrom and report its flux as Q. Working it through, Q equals 18.4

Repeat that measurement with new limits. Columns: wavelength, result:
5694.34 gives 19.9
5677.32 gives 20.8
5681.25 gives 18.6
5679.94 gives 19.9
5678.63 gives 21.7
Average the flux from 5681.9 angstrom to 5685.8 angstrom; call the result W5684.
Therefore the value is 19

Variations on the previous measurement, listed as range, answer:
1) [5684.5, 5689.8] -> 19.2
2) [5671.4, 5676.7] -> 21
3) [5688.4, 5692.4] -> 20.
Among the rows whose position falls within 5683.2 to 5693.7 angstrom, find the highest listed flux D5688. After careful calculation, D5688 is 20.8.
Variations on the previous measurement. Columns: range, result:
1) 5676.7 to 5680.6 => 21.7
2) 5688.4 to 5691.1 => 19.6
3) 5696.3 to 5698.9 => 20.4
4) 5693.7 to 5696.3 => 19.9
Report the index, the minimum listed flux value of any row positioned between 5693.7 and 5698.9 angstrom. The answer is 19.6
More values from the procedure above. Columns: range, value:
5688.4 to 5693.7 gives 19.5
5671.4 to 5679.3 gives 20.2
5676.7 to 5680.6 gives 19.9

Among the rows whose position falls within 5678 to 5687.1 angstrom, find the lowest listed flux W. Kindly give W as 18.4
